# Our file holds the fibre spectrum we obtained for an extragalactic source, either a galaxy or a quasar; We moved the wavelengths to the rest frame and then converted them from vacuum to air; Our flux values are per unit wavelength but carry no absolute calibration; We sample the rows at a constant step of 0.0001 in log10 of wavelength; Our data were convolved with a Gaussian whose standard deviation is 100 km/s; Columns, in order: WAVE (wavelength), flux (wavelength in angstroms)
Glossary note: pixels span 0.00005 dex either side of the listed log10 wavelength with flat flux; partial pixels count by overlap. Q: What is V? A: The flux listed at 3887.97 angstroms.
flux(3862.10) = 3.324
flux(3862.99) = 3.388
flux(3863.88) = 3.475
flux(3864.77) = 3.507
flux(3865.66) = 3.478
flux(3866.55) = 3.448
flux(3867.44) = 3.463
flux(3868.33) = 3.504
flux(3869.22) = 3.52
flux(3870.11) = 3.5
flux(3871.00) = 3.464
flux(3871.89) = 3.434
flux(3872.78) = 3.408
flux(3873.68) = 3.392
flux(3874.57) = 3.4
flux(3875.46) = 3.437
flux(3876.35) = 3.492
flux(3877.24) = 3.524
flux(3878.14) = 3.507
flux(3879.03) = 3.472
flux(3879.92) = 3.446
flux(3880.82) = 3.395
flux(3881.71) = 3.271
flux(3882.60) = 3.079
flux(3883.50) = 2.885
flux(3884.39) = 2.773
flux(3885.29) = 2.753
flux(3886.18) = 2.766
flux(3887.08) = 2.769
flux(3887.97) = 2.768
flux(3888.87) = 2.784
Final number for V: 2.768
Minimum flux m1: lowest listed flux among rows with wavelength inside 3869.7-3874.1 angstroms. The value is 3.392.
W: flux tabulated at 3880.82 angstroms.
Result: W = 3.395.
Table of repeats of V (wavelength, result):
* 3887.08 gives 2.769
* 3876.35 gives 3.492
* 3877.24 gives 3.524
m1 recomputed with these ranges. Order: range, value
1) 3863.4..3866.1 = 3.475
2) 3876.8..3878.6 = 3.507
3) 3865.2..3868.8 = 3.448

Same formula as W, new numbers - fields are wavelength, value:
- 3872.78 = 3.408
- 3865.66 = 3.478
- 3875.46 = 3.437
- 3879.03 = 3.472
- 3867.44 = 3.463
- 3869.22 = 3.52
